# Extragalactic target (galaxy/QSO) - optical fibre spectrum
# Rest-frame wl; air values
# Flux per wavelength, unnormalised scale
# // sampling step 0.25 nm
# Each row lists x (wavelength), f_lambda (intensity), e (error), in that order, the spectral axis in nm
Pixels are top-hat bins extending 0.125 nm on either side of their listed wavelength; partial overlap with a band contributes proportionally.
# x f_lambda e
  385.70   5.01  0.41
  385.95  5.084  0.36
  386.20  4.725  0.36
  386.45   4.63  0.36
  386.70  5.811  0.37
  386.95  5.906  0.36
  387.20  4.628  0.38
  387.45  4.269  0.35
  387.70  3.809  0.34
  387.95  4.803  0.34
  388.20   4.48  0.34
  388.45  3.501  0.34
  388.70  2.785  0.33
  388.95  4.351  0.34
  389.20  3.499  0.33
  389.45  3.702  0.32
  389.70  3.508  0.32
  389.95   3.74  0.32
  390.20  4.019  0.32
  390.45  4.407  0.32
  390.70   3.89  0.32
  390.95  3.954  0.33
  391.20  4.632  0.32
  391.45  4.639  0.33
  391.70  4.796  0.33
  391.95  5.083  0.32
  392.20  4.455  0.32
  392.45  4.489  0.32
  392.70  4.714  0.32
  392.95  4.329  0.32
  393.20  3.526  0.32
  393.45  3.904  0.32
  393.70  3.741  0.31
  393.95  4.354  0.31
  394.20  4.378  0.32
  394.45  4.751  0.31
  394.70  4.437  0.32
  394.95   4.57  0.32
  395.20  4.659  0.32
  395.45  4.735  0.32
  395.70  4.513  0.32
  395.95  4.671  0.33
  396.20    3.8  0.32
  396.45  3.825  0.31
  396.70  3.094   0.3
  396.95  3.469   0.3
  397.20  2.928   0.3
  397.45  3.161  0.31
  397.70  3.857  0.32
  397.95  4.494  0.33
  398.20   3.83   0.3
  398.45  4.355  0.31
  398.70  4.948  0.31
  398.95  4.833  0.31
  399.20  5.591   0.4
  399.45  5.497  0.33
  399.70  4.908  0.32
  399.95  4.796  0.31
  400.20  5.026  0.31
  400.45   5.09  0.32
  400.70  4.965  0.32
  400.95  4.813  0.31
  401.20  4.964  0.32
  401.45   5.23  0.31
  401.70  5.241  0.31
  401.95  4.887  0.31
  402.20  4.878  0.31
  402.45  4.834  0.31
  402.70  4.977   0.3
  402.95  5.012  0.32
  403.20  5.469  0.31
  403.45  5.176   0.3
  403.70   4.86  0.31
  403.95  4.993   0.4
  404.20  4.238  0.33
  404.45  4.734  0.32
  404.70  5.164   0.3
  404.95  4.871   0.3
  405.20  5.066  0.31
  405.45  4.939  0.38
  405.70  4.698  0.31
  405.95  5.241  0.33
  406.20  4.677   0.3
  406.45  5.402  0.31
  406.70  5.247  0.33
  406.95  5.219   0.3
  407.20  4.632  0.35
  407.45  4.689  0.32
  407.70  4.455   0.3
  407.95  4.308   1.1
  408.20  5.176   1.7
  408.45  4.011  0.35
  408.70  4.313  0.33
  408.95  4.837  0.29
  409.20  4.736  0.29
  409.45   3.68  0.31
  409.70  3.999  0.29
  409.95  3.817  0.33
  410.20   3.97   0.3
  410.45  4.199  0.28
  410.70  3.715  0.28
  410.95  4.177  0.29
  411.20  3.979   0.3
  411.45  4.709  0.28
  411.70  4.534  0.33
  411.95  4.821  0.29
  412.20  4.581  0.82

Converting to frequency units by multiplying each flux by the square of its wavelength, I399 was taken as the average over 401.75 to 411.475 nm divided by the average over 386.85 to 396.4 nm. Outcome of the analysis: 1.2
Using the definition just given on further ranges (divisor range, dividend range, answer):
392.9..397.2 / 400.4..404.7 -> 1.25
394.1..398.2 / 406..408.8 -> 1.23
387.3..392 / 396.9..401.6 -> 1.18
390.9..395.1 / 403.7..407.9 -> 1.18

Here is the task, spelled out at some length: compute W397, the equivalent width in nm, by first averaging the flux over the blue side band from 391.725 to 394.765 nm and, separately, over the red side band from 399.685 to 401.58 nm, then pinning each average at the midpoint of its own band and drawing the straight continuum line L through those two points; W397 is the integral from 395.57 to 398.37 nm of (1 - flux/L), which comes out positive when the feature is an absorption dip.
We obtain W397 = 0.52 nm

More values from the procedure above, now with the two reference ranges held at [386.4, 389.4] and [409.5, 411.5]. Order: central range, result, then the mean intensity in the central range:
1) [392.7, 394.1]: 0.07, 4.04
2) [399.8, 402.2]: -0.48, 4.99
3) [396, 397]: 0.14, 3.64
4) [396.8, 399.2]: 0.08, 4.06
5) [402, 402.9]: -0.17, 4.91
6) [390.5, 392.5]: -0.09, 4.49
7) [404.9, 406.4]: -0.31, 4.94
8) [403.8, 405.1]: -0.22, 4.81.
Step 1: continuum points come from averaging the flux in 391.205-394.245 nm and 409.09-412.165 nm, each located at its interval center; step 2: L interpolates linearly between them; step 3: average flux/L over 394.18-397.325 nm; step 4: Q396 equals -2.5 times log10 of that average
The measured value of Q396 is 0.06 mag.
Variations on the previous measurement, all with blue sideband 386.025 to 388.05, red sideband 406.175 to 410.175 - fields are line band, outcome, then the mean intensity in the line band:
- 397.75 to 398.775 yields 0.08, 4.34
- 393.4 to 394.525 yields 0.13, 4.22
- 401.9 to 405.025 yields -0.07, 4.93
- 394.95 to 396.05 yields 0.02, 4.64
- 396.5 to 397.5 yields 0.41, 3.21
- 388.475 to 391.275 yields 0.24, 3.84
